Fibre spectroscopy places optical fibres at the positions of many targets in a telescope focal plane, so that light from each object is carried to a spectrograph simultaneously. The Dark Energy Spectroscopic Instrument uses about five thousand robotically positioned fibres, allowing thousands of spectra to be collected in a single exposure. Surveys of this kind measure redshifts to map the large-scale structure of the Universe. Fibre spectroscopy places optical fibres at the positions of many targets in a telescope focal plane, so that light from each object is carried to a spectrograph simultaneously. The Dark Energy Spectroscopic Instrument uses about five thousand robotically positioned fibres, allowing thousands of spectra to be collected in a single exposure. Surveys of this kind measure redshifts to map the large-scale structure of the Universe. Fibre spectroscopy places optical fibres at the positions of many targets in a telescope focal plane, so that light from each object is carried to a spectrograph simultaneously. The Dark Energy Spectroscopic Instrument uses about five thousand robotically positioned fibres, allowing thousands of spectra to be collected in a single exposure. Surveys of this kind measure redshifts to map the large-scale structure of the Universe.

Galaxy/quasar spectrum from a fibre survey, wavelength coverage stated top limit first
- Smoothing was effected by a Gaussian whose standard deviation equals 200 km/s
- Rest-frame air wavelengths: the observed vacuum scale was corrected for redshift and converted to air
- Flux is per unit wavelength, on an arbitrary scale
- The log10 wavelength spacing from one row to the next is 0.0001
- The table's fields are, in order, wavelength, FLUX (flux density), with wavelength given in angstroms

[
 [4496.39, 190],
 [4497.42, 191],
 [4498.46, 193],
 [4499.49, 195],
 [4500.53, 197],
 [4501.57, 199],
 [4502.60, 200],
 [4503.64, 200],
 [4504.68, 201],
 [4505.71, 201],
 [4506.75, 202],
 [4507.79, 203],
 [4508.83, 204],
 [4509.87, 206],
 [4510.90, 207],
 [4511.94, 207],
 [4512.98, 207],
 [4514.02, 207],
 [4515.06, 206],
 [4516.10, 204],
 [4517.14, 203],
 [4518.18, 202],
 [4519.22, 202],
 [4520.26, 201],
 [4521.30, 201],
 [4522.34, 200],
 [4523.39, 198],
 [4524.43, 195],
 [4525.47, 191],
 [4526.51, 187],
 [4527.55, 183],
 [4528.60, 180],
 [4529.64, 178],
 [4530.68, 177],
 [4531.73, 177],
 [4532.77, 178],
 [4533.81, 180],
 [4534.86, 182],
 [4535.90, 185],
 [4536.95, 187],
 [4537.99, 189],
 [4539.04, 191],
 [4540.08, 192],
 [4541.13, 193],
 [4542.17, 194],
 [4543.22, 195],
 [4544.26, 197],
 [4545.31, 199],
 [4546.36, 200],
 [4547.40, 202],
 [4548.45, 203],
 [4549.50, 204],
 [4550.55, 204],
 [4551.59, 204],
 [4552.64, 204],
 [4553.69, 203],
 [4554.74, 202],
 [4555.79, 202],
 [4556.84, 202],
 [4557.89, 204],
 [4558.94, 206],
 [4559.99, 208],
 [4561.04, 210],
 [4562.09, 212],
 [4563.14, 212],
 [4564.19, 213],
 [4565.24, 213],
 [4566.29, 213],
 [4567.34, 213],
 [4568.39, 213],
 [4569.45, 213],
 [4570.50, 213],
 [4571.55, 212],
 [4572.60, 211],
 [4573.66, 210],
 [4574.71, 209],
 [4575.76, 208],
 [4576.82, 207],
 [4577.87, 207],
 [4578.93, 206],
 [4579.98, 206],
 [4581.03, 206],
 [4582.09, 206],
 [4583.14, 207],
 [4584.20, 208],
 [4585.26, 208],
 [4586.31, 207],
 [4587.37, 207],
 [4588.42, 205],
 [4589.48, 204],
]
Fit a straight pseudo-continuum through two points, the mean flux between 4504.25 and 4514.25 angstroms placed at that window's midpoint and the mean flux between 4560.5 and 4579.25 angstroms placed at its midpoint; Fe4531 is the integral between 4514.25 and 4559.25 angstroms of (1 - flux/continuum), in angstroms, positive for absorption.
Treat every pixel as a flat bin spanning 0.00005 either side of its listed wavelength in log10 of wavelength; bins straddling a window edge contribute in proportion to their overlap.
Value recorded 2.7 angstroms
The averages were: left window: 205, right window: 211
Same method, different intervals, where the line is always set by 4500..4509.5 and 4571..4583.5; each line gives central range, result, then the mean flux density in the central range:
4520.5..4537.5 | 1.4 angstroms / 186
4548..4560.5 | 0.1 angstroms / 204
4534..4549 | 0.8 angstroms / 193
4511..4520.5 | -0.1 angstroms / 204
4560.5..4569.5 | -0.2 angstroms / 212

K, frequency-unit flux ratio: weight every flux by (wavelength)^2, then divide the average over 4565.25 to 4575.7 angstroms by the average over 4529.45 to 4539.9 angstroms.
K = 1.18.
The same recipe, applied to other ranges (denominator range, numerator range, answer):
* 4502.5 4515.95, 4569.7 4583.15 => 1.05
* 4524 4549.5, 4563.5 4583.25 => 1.13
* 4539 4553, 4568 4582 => 1.06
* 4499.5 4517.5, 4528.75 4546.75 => 0.94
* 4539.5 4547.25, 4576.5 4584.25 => 1.07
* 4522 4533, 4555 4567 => 1.14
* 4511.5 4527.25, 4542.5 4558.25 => 1.02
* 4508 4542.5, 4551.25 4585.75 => 1.09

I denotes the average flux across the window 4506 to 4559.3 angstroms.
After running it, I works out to 197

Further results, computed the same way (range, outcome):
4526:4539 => 182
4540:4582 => 206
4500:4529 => 200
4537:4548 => 195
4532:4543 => 187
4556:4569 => 210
